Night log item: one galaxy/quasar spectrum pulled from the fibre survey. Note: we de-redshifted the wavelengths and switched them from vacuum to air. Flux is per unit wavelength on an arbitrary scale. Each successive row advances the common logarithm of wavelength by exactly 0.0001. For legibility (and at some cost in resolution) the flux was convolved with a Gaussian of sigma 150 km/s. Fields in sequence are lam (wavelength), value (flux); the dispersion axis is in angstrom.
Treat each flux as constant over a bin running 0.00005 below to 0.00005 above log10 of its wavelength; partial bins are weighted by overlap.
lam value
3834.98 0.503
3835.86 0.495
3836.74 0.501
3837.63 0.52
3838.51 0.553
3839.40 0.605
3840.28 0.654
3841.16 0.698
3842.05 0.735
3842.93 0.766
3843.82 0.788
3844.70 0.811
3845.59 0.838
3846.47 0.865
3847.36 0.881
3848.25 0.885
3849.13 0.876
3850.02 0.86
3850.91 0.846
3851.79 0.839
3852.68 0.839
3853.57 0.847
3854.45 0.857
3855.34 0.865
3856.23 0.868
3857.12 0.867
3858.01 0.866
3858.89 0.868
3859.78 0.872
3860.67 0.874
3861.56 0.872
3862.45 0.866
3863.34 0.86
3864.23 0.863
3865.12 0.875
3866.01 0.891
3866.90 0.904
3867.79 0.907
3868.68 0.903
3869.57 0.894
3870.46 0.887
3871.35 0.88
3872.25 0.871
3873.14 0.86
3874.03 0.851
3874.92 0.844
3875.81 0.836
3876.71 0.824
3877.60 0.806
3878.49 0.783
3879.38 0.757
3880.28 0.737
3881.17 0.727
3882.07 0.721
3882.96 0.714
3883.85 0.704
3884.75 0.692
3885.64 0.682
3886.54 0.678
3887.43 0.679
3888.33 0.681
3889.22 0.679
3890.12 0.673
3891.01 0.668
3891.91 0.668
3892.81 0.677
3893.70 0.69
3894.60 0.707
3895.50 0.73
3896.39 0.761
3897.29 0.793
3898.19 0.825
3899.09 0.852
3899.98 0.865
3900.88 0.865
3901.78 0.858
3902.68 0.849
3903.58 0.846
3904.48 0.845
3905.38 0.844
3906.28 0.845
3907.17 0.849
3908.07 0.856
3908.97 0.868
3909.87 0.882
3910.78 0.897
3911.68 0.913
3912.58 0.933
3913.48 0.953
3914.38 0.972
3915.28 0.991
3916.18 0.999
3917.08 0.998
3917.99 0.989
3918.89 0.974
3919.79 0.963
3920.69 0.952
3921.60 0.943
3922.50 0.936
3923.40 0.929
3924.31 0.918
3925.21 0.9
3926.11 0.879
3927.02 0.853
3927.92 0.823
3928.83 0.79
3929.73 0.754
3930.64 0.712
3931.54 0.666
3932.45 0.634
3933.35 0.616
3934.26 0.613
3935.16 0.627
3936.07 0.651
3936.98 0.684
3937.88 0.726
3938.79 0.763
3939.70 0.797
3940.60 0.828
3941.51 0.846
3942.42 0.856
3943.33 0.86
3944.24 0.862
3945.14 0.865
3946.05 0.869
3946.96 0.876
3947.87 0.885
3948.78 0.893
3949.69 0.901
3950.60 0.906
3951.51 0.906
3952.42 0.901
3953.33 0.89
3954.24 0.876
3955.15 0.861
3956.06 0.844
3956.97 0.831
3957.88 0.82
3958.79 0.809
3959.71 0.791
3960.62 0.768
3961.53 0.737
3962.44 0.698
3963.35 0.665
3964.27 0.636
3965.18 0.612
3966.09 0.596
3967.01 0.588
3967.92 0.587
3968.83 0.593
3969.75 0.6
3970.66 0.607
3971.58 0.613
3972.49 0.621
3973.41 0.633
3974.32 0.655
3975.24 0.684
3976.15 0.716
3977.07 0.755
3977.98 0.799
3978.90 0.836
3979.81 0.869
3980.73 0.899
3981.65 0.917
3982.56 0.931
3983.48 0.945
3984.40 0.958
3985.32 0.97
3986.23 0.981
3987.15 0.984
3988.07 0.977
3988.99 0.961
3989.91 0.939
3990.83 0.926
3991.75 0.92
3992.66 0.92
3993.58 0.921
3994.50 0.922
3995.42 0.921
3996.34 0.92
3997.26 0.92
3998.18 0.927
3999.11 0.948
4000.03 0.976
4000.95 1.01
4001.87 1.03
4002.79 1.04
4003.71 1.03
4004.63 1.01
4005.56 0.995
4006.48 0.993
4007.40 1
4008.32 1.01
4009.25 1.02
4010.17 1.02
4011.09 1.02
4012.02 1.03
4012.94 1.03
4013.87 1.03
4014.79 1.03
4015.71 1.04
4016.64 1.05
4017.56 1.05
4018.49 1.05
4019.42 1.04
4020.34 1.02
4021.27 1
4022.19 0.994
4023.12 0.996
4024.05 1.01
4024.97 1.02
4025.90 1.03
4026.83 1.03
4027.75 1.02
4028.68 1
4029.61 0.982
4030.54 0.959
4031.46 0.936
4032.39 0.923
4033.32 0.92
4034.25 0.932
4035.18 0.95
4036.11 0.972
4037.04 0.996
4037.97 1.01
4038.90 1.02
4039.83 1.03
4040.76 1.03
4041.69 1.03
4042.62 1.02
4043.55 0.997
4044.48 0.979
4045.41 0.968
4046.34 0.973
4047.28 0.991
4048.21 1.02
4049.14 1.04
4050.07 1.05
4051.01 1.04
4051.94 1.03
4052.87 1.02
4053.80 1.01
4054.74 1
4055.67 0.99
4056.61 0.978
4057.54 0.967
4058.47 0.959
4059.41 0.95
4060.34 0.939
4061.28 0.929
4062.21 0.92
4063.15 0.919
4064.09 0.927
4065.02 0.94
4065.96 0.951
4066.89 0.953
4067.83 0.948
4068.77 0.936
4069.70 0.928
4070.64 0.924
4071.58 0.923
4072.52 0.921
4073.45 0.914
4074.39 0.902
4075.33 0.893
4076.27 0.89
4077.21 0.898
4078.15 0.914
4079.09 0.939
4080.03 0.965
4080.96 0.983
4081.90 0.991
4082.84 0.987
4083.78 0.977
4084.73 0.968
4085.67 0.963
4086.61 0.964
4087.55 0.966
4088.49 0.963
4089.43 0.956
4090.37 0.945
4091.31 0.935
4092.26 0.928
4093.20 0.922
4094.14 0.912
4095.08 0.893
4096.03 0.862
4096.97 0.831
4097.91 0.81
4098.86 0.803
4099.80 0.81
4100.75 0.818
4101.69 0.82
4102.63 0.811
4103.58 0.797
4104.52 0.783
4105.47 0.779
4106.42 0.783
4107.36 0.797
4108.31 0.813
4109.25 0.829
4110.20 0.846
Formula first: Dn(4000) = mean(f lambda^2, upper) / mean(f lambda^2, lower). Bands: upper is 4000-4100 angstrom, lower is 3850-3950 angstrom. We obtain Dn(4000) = 1.3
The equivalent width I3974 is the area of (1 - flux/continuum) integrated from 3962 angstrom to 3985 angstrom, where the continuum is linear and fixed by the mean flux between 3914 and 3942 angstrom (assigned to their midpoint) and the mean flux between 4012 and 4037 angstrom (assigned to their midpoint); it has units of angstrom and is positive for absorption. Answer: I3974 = 4.8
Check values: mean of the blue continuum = 0.829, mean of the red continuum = 1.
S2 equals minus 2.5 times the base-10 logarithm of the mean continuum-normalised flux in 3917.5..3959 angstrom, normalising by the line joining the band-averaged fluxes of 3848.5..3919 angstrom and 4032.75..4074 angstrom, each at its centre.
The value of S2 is 0.06 mag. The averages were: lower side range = 0.831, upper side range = 0.973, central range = 0.832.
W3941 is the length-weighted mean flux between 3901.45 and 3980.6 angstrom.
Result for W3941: 0.806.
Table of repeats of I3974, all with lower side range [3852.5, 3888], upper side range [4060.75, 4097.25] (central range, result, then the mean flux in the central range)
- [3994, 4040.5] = -4.9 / 0.996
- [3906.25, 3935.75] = -0.4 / 0.861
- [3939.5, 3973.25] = 3.7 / 0.774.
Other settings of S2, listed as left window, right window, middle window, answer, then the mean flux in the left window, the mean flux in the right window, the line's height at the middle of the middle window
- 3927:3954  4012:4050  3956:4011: 0.062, 0.795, 1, 0.894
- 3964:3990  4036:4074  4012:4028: -0.161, 0.774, 0.977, 0.885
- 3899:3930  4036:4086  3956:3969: 0.293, 0.898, 0.969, 0.921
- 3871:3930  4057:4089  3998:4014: -0.125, 0.827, 0.942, 0.897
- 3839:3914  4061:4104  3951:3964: 0.054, 0.814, 0.914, 0.853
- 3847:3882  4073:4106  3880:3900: 0.192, 0.852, 0.899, 0.858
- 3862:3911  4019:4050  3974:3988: 0.074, 0.801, 0.996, 0.925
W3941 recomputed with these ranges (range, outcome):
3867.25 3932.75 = 0.825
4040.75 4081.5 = 0.963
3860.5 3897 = 0.784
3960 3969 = 0.653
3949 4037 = 0.897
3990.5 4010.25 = 0.971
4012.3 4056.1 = 1.01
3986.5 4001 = 0.941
